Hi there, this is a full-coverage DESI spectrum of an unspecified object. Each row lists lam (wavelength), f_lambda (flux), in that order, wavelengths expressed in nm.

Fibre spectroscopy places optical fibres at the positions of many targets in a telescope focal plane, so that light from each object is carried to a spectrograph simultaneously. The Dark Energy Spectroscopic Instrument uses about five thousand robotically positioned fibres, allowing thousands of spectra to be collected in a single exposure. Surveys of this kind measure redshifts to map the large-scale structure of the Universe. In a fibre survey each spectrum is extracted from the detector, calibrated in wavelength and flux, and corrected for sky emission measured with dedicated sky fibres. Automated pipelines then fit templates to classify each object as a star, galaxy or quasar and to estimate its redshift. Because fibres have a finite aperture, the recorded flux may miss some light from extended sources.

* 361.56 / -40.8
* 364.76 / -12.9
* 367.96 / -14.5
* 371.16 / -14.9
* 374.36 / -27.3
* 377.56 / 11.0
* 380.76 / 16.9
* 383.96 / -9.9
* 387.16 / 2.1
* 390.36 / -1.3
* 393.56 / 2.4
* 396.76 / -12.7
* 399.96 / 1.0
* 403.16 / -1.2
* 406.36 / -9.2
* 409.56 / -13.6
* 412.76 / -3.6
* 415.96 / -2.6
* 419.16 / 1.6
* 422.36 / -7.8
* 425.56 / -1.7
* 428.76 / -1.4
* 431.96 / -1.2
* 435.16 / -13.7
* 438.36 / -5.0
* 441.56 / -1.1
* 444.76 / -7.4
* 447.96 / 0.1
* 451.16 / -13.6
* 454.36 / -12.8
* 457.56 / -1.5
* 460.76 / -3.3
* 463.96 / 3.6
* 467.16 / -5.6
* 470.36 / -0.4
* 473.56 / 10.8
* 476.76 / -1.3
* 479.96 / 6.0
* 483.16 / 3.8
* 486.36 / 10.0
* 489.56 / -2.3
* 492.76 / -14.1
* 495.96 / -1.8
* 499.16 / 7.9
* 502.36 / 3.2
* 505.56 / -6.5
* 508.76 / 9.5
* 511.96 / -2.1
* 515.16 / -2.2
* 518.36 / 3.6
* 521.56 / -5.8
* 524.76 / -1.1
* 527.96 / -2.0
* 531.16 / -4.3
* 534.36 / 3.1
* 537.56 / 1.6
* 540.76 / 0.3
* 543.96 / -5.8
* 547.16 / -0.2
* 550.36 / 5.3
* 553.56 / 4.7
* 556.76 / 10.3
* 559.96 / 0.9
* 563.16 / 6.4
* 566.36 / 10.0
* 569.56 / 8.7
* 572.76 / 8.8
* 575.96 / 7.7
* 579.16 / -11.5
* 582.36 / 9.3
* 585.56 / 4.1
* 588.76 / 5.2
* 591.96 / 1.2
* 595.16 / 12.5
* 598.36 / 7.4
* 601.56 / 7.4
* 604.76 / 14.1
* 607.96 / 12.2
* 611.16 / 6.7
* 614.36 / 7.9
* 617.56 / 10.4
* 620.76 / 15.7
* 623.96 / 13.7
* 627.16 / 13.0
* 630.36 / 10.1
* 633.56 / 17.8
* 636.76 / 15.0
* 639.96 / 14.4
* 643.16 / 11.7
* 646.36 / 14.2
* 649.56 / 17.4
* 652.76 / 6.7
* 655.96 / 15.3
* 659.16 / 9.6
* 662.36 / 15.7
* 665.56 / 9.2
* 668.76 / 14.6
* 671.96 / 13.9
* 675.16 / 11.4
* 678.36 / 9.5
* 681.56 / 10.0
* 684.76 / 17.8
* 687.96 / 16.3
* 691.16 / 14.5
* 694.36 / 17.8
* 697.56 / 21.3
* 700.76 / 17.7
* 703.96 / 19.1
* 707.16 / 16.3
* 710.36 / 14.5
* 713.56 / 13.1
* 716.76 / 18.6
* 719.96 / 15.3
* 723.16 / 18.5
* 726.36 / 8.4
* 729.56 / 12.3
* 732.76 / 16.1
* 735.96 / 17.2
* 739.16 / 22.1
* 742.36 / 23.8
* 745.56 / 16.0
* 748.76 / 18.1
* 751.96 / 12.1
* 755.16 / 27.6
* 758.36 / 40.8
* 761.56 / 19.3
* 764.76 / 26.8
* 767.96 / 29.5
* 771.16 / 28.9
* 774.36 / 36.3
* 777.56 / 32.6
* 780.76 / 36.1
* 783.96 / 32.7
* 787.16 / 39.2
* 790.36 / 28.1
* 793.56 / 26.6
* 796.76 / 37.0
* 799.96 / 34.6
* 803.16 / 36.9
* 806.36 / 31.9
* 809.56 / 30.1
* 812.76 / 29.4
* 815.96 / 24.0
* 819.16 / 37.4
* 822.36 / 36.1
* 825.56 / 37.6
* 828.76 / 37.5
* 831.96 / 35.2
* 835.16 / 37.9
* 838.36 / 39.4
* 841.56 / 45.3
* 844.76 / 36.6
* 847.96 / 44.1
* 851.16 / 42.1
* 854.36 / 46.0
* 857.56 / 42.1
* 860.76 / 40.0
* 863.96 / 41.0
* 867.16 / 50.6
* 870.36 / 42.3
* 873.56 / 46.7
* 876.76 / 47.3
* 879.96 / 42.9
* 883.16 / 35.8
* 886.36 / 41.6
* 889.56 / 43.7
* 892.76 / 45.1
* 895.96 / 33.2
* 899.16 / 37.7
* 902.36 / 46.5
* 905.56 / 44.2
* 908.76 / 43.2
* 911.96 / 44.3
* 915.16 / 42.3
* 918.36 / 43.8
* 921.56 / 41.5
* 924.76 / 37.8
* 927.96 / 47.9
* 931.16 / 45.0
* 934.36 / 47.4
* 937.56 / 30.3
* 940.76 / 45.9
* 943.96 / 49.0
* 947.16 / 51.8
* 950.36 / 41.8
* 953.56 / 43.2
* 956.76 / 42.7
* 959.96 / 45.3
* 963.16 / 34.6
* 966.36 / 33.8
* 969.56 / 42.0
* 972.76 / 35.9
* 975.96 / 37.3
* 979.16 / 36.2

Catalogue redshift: 0.89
